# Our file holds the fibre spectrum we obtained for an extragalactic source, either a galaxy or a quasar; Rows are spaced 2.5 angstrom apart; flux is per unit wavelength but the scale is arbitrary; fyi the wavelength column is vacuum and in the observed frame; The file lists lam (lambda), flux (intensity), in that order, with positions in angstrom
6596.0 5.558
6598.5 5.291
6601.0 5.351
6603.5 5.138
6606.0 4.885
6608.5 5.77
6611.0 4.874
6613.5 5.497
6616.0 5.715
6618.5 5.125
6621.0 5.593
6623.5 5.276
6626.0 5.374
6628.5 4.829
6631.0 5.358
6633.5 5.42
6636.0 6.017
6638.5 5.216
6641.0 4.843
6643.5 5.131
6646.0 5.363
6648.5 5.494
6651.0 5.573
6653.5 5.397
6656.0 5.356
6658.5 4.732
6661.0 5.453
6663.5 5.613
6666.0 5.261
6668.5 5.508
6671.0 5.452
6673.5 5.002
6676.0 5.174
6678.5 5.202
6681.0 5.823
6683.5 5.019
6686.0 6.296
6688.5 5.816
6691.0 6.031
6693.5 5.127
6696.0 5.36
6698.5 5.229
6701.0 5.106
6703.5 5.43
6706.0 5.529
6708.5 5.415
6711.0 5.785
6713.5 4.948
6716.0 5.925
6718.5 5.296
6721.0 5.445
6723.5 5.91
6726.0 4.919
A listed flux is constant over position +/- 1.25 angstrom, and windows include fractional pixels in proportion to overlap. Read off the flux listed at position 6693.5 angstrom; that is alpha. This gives 5.127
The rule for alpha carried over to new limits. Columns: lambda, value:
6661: 5.453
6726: 4.919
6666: 5.261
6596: 5.558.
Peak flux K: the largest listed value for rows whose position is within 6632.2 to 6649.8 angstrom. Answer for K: 6.017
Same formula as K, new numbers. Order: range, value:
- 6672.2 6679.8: 5.202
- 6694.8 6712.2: 5.785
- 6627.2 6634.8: 5.42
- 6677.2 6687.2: 6.296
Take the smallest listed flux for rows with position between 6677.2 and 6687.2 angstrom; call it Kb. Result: 5.019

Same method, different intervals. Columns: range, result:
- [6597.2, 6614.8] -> 4.874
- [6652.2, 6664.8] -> 4.732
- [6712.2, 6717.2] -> 4.948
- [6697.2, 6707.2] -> 5.106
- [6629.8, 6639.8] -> 5.216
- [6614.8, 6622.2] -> 5.125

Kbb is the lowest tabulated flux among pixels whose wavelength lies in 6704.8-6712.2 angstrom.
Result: 5.415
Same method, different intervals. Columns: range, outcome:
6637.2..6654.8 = 4.843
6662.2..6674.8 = 5.002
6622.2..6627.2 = 5.276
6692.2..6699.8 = 5.127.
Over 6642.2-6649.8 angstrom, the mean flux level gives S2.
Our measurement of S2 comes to 5.33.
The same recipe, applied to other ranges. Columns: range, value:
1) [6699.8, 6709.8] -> 5.37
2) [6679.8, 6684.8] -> 5.43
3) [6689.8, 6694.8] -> 5.57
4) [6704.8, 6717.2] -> 5.52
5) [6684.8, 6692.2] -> 6.05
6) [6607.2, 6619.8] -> 5.39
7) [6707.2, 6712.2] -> 5.6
